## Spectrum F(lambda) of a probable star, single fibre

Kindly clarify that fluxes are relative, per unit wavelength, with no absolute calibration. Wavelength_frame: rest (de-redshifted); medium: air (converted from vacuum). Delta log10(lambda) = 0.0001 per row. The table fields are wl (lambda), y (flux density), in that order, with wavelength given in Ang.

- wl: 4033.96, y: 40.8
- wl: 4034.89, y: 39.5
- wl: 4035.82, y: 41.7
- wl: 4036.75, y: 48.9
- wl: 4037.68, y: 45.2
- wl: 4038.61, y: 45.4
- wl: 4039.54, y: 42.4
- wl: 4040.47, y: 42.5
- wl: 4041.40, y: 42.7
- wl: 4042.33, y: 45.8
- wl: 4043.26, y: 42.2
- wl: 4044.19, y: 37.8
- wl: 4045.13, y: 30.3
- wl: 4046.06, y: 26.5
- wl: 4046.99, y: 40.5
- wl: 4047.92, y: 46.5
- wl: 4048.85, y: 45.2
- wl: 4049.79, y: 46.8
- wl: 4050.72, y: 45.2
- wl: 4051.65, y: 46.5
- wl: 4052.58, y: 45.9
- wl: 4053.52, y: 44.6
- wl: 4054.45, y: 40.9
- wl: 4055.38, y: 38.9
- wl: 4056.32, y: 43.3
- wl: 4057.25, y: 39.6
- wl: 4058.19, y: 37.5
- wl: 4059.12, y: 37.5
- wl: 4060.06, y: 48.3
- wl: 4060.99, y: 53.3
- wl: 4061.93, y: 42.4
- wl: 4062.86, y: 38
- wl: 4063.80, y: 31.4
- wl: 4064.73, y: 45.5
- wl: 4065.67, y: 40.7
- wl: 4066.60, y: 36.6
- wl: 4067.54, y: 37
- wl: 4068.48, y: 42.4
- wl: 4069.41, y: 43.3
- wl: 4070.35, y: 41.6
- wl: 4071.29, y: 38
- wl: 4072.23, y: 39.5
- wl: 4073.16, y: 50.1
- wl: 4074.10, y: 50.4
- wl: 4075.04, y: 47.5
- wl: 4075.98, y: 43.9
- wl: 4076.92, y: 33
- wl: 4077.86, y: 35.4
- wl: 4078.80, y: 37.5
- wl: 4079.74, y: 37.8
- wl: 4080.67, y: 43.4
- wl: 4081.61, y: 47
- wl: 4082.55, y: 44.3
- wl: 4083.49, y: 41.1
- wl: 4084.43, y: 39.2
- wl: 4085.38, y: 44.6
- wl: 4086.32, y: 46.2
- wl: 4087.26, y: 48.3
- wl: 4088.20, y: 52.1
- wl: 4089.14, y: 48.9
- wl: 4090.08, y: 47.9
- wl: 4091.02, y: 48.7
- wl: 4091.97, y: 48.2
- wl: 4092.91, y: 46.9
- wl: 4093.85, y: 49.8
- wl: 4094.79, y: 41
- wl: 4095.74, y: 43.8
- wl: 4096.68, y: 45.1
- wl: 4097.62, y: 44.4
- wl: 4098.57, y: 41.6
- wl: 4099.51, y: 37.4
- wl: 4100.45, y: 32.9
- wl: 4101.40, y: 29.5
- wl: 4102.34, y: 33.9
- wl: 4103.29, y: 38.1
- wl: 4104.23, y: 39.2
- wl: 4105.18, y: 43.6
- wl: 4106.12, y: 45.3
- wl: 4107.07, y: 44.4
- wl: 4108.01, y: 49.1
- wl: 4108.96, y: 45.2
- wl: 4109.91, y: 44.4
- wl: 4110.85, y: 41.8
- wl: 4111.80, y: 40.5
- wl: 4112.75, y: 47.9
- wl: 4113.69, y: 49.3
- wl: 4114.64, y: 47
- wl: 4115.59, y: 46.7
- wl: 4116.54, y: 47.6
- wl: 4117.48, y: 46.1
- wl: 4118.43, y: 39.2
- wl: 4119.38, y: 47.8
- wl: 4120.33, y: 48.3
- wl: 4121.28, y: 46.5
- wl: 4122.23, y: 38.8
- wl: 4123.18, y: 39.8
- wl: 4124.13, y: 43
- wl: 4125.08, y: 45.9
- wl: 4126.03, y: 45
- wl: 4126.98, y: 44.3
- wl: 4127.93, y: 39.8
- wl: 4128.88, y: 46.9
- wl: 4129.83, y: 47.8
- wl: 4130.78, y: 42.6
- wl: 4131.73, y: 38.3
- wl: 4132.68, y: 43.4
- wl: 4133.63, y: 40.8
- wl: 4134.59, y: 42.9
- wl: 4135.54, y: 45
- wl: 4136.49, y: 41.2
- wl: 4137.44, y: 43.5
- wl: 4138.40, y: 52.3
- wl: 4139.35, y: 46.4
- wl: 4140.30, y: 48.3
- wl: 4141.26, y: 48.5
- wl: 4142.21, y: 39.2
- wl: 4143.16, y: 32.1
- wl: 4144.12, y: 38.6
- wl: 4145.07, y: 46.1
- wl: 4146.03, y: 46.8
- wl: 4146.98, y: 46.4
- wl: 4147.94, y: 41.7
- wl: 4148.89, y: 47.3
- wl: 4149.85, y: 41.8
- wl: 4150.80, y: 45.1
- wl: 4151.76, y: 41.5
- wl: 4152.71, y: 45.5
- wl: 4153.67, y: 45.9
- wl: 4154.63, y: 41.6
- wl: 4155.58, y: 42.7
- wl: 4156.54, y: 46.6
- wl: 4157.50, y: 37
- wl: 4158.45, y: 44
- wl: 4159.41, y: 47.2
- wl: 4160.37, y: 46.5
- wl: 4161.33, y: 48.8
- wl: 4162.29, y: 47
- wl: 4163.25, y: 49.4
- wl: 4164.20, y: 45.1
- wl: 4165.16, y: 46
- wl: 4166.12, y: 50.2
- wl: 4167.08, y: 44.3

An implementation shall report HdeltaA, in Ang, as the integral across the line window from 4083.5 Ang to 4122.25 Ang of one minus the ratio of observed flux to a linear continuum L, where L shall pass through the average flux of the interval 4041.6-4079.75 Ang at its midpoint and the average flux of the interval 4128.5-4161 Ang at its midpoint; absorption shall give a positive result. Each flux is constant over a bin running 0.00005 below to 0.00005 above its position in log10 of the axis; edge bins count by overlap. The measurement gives -1.3 Ang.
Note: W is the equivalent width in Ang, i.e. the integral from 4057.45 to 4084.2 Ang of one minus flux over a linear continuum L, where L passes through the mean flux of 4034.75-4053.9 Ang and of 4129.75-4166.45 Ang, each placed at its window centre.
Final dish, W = 0.9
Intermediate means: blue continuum 42.5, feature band 41.5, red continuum 44.3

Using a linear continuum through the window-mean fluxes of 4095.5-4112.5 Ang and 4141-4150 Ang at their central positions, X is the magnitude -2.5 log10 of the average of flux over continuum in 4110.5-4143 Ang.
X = -0.059 mag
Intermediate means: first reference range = 41.2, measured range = 44.4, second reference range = 42.8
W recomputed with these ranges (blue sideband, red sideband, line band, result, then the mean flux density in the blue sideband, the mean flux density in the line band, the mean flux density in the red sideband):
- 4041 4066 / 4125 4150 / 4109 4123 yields -0.58 Ang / 41.6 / 45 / 43.8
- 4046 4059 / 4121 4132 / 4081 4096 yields -1.16 Ang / 42.4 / 46.1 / 43.3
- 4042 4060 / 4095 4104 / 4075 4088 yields -0.84 Ang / 41.2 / 42.1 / 38.6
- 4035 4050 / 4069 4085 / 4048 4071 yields -0.22 Ang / 41.7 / 42.2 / 41.9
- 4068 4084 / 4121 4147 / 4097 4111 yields 0.67 Ang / 42.1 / 40.8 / 43.5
